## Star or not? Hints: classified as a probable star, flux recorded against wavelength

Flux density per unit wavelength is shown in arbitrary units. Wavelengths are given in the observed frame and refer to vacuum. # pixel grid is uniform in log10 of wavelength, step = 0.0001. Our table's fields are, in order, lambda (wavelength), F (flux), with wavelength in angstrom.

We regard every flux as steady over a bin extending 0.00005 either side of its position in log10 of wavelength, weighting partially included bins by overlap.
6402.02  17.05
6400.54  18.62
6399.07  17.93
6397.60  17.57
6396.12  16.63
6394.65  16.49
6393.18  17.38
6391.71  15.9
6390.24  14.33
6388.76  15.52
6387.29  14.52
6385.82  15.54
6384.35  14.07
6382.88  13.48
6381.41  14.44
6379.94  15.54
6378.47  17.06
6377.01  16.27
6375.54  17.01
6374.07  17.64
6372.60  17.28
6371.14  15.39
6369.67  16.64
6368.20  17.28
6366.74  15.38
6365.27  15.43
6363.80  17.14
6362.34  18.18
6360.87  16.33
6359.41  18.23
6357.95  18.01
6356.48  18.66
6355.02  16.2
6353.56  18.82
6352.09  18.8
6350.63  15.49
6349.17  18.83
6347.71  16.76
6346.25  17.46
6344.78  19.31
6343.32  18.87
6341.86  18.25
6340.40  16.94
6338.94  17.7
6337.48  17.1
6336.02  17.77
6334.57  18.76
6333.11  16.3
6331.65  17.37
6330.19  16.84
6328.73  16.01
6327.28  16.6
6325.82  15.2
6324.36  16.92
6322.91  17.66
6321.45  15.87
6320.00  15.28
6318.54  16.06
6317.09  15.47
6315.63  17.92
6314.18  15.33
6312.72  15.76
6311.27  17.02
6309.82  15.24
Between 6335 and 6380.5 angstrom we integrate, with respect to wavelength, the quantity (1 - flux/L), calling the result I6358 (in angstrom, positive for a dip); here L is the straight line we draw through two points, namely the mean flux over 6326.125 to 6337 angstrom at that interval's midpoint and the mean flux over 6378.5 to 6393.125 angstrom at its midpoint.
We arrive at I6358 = -3.5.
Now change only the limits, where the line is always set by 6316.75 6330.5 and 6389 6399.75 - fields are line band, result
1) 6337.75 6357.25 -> -1.8 angstrom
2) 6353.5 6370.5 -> -0.8 angstrom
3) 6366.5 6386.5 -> 0.6 angstrom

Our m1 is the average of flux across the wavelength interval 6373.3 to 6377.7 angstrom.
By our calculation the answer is 17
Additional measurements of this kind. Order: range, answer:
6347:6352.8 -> 17.5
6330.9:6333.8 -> 16.8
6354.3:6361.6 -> 17.5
